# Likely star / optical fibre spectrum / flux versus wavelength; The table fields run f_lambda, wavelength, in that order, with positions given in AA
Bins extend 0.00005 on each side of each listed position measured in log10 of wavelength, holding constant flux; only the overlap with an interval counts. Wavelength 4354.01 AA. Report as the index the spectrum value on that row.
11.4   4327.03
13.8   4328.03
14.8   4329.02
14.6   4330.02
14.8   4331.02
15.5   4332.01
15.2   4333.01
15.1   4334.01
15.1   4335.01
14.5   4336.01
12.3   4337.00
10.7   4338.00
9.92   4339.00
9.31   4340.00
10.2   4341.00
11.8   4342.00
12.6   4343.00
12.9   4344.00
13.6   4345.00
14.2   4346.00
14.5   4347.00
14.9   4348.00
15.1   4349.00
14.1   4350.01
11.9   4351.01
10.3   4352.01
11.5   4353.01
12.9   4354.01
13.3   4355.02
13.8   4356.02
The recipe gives 12.9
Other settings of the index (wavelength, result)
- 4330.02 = 14.6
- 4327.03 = 11.4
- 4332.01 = 15.5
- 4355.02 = 13.3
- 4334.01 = 15.1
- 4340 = 9.31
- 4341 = 10.2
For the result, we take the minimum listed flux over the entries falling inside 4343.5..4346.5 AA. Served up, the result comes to 12.9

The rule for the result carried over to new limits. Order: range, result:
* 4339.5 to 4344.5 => 9.31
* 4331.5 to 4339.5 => 9.92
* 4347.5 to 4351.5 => 11.9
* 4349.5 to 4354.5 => 10.3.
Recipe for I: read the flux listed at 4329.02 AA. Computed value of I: 14.8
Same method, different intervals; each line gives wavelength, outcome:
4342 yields 11.8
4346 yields 14.2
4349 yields 15.1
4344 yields 12.9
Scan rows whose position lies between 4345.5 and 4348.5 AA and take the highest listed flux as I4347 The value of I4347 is 14.9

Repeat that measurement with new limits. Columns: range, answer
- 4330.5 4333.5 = 15.5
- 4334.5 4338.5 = 15.1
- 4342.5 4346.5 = 14.2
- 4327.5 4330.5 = 14.8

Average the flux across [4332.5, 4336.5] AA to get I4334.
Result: 14.9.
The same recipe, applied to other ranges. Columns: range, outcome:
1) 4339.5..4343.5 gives 11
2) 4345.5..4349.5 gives 14.7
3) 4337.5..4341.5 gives 10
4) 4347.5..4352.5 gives 13.3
